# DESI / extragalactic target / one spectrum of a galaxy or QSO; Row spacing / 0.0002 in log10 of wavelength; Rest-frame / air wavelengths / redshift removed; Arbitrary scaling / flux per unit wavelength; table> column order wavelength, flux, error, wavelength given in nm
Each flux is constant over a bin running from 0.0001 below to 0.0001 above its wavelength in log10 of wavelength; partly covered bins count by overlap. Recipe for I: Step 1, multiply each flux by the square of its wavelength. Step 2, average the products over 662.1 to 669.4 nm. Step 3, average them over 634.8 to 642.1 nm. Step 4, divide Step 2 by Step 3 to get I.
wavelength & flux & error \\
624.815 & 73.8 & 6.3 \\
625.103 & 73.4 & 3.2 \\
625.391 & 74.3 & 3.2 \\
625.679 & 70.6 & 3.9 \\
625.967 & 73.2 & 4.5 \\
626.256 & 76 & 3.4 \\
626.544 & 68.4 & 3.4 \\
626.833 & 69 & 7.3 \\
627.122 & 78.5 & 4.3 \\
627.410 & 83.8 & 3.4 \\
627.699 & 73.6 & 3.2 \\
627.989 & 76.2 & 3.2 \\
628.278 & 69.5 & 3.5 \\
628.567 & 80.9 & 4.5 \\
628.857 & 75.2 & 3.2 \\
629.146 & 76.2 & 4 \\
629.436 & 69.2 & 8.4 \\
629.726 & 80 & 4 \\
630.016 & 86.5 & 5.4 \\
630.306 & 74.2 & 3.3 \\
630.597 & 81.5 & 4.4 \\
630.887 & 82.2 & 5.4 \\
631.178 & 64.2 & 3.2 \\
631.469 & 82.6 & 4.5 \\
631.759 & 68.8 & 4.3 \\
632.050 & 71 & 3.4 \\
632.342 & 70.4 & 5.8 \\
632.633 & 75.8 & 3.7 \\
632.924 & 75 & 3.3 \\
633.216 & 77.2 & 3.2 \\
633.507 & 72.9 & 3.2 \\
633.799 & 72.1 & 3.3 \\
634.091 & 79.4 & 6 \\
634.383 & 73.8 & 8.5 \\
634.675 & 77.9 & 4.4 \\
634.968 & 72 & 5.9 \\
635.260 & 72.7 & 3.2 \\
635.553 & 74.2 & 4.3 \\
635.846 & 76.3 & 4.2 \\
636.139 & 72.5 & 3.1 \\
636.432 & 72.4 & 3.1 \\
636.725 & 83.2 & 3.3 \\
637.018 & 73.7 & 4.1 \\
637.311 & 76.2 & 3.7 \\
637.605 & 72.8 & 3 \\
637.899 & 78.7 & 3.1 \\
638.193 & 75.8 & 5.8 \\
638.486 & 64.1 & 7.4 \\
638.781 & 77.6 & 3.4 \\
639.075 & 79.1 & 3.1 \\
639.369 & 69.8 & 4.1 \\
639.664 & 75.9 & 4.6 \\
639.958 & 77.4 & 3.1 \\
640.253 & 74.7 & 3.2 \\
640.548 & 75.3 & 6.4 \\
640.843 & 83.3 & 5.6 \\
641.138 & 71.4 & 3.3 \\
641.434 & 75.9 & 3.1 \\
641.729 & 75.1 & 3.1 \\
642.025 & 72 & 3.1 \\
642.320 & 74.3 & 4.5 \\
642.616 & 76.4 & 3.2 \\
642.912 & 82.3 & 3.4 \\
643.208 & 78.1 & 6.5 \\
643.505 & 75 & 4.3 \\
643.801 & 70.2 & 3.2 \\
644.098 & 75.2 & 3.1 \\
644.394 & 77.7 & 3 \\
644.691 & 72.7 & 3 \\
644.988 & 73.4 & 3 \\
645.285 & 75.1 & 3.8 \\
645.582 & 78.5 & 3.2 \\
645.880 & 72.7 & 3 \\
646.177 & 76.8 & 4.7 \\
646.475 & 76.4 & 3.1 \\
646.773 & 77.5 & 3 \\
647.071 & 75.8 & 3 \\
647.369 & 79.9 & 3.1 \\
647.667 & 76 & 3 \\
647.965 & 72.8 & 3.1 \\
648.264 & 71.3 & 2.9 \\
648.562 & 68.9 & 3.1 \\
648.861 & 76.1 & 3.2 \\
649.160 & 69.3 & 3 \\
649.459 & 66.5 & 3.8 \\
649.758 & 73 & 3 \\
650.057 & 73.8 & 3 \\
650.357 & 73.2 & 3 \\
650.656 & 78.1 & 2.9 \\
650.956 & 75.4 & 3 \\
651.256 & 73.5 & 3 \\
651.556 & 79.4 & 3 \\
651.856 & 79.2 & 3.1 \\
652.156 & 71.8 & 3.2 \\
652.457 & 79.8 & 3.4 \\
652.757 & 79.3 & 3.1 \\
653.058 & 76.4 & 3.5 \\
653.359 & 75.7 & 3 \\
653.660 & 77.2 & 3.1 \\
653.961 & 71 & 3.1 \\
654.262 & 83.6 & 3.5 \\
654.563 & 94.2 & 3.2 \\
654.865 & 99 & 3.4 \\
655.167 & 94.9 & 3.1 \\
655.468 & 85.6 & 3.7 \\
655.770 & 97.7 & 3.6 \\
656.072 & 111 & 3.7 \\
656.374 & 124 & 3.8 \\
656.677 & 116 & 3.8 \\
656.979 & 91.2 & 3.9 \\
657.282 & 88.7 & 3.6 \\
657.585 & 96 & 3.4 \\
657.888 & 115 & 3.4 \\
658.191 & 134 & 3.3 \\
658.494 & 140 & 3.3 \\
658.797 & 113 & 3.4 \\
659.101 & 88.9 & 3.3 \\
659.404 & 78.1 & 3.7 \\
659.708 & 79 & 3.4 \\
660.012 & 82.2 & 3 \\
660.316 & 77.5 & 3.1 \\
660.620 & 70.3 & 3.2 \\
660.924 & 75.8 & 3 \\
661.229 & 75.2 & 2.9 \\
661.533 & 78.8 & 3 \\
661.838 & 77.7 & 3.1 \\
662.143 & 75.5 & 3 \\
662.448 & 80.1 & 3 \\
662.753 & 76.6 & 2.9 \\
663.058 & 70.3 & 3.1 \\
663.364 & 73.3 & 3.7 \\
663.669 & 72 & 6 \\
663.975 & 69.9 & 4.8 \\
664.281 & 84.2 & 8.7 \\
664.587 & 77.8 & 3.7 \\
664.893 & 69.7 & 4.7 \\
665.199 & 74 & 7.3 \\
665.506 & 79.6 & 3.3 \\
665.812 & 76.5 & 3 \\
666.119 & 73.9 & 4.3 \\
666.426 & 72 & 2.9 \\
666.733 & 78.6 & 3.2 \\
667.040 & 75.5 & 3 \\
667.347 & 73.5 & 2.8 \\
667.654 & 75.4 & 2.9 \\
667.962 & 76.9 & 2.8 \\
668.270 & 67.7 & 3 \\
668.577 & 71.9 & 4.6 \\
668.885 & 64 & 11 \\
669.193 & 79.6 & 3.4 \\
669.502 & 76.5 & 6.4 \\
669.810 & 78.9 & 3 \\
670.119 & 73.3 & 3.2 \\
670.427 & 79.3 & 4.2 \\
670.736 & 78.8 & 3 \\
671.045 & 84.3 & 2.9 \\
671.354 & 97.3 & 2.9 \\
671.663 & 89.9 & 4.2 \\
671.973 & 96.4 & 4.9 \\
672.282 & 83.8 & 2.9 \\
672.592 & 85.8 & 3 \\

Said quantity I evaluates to 1.1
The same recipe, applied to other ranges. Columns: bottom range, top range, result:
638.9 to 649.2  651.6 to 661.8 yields 1.25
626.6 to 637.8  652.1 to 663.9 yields 1.27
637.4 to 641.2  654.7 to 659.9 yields 1.45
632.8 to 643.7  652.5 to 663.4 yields 1.26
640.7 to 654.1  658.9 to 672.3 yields 1.09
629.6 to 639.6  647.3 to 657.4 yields 1.16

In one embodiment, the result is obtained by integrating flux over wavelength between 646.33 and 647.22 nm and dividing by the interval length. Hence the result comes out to 76.5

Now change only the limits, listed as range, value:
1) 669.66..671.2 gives 78.9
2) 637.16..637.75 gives 74.5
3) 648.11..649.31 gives 71.4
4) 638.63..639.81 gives 75.5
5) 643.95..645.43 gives 74.8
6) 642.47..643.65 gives 77.9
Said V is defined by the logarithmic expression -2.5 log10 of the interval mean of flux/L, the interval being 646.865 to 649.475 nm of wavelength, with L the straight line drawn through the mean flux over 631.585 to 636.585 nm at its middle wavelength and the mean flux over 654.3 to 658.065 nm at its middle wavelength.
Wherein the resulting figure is 0.233 mag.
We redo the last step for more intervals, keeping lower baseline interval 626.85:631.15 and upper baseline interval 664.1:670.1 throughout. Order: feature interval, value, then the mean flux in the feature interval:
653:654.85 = -0.08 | 81.3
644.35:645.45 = 0.02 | 74.5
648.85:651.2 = 0.04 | 73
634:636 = 0.02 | 75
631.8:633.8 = 0.05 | 73.3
